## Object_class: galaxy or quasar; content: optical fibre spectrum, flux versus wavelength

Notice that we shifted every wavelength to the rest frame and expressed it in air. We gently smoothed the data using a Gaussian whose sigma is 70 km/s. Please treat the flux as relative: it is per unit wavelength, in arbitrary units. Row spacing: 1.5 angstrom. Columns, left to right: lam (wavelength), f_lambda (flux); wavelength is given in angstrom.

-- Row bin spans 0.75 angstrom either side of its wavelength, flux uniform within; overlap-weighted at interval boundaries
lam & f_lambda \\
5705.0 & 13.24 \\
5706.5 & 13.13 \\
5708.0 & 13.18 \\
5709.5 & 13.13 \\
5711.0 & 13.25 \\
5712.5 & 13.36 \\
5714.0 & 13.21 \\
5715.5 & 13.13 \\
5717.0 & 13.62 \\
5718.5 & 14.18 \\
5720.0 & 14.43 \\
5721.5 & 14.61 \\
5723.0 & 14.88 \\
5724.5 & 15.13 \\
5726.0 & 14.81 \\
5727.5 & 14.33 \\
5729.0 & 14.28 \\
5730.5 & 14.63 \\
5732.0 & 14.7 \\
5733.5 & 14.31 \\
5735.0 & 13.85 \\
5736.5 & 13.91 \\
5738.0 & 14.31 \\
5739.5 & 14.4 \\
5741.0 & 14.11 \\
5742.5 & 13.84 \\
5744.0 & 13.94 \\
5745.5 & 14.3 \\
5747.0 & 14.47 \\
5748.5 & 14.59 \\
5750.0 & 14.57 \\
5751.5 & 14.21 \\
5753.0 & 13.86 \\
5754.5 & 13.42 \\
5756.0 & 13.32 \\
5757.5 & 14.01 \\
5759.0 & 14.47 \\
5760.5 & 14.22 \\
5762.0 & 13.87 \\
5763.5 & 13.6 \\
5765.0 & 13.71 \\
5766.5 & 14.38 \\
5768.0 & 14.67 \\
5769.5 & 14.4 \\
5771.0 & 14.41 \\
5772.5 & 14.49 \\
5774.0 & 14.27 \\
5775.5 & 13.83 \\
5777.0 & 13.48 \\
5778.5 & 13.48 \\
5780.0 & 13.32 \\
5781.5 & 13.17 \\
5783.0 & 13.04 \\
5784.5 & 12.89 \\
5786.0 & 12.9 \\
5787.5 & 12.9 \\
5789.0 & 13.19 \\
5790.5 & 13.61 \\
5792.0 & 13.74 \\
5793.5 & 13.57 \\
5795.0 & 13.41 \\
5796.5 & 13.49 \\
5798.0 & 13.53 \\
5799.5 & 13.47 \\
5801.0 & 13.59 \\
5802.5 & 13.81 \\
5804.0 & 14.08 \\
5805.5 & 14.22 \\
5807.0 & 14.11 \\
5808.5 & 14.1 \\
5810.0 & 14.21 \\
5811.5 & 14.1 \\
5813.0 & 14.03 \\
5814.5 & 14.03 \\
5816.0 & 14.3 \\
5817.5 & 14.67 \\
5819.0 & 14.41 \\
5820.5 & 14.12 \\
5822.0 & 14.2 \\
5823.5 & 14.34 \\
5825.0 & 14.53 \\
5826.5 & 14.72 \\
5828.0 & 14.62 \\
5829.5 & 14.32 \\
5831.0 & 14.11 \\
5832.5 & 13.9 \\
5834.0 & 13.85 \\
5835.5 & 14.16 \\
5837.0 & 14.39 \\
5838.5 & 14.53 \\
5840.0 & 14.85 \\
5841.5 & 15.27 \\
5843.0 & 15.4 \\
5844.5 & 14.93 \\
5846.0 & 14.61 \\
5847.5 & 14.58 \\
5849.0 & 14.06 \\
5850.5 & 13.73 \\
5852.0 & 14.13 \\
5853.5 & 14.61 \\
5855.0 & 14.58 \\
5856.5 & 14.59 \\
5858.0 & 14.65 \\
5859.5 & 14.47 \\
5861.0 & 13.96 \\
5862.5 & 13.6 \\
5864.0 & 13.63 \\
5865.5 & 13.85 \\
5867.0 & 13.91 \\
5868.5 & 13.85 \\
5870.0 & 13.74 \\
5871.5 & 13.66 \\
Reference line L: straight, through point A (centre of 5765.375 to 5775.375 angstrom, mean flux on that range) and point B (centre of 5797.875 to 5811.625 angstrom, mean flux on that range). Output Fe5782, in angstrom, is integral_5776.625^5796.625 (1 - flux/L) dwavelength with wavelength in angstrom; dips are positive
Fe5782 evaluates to 1.2 angstrom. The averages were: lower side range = 14.4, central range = 13.3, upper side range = 13.9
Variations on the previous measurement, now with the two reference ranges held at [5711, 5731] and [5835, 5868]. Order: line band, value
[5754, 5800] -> 1.83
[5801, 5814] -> 0.23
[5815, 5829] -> -0.09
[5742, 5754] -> -0.01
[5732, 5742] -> 0.00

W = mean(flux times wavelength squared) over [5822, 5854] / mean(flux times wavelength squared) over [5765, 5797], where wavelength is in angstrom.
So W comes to 1.1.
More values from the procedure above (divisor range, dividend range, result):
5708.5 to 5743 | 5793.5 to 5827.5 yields 1.03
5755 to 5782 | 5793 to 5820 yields 1.01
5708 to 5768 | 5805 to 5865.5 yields 1.05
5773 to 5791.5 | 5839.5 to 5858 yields 1.12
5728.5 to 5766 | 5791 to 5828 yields 1.02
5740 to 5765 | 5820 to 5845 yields 1.06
